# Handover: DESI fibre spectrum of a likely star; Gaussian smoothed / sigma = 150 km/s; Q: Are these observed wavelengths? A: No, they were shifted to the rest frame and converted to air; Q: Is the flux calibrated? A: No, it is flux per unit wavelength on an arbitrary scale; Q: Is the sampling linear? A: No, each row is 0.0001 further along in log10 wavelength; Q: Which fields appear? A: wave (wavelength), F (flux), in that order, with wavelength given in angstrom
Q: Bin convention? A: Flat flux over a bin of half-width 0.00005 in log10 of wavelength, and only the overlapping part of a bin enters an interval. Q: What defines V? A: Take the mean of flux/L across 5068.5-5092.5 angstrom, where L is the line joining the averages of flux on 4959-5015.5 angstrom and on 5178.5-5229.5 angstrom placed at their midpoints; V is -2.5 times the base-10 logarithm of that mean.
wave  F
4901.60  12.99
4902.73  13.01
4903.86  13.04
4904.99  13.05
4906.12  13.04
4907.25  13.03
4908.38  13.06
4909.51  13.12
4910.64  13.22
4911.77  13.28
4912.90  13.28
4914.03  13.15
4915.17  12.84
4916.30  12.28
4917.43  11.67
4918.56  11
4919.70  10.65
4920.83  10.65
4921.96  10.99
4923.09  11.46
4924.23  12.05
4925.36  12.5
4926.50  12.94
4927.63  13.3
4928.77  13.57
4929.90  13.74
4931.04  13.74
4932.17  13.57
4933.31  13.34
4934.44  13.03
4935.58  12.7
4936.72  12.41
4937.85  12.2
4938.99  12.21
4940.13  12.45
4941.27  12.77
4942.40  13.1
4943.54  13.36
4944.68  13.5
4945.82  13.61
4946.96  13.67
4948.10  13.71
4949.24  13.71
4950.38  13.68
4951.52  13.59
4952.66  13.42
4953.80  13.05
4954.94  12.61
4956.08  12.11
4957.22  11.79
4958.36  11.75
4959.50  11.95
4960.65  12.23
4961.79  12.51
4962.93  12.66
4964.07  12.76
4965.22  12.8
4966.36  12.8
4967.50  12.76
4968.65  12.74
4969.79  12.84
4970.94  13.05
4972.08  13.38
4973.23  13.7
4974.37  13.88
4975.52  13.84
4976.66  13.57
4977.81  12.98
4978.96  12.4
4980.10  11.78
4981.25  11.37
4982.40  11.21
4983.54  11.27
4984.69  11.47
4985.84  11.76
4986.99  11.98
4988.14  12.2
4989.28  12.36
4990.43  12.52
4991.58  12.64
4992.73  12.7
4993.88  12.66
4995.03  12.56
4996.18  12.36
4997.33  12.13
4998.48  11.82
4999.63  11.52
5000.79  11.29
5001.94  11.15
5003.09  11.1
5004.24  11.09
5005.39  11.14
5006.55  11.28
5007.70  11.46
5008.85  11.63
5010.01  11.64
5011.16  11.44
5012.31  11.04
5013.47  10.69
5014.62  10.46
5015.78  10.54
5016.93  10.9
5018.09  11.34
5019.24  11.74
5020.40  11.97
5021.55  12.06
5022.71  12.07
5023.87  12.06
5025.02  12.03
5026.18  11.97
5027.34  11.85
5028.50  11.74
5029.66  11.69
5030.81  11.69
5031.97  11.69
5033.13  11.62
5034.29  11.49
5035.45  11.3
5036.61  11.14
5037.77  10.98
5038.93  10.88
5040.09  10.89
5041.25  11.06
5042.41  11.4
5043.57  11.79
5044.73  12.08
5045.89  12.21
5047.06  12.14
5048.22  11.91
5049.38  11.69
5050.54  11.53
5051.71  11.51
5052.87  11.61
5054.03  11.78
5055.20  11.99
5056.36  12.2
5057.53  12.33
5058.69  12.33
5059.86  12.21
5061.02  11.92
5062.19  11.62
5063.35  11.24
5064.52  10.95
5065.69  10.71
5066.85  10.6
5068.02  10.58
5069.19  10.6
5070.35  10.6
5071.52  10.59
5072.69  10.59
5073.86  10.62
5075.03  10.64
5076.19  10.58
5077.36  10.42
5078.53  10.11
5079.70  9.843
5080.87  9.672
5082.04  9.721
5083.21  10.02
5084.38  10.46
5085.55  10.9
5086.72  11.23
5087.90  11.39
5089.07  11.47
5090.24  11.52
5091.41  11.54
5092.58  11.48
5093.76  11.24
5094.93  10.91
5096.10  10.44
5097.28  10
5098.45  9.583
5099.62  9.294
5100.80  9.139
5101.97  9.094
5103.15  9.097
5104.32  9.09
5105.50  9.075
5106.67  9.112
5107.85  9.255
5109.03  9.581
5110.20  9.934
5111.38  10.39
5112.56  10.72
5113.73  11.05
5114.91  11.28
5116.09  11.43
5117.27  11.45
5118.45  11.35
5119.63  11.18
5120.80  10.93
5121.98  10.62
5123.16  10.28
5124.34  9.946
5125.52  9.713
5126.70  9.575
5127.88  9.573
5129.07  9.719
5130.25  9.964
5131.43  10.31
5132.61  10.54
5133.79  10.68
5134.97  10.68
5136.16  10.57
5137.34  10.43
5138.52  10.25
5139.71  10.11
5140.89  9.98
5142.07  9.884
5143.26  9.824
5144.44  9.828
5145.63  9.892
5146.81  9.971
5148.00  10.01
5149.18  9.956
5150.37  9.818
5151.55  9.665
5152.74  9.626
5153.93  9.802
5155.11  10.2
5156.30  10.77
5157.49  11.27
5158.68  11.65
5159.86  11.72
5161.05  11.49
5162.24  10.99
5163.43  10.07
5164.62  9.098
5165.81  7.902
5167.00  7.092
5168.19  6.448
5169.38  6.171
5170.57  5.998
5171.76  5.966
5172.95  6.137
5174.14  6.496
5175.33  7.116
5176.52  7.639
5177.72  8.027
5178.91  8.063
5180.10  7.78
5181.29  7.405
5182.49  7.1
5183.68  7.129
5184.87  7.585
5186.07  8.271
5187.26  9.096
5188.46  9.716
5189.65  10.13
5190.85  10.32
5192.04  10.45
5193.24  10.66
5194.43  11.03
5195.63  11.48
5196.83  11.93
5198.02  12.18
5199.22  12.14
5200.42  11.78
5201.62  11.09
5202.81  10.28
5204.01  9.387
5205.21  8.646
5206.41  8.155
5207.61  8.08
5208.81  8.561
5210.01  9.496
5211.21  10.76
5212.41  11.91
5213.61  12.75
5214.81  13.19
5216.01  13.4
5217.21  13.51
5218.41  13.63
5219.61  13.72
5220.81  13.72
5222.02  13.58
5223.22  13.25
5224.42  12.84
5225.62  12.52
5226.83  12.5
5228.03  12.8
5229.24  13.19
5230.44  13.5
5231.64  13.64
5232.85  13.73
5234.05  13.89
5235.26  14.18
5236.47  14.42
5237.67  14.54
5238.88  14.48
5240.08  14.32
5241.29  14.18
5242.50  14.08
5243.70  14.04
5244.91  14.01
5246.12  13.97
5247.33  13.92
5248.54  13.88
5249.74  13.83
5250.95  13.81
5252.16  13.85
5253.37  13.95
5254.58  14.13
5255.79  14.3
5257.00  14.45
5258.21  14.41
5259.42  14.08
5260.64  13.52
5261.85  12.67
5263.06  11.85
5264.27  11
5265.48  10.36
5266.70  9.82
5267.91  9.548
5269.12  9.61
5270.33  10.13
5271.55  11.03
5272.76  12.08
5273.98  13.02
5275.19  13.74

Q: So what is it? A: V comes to 0.09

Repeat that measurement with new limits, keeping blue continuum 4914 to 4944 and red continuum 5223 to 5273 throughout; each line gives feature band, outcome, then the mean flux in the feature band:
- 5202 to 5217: 0.24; 10.5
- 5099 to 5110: 0.36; 9.22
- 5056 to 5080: 0.16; 11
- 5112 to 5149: 0.23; 10.4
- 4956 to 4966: 0.02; 12.3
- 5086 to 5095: 0.13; 11.4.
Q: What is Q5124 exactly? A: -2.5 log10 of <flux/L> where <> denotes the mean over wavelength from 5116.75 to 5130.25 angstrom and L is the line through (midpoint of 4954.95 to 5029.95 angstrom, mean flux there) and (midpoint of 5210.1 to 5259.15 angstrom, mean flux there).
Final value 0.23 mag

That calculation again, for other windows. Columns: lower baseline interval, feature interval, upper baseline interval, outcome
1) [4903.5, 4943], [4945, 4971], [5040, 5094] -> -0.05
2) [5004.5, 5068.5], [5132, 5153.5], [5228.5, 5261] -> 0.26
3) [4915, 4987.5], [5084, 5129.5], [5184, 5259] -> 0.20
